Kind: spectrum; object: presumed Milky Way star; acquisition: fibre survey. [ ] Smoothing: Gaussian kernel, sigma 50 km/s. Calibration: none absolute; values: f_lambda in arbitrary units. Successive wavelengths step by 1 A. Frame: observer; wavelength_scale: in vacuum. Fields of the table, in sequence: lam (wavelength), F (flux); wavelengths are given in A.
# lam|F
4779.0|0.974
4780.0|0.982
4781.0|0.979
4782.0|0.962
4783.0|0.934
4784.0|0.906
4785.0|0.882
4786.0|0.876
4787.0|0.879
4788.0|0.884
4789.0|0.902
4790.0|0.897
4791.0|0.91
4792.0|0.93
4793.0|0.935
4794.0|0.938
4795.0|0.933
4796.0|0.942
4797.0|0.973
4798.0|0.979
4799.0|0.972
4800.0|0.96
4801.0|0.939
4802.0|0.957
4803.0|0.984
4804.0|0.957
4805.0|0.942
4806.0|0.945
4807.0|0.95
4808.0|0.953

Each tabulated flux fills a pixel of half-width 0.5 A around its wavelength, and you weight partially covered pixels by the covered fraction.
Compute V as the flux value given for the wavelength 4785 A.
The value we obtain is 0.882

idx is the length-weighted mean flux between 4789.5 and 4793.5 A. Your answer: 0.918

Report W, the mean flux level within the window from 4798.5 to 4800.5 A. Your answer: 0.966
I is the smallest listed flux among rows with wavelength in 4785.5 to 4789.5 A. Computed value 0.876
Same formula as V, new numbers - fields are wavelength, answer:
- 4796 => 0.942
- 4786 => 0.876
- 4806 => 0.945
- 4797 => 0.973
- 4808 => 0.953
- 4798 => 0.979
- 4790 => 0.897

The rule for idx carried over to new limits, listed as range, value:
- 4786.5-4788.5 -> 0.881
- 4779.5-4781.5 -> 0.98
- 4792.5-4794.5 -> 0.936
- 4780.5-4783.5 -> 0.958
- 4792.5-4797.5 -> 0.944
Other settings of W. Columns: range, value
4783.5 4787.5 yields 0.886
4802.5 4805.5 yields 0.961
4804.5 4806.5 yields 0.944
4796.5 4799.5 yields 0.975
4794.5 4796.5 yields 0.938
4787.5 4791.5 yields 0.898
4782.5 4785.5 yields 0.907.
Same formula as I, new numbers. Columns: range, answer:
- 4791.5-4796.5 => 0.93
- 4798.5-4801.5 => 0.939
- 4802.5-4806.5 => 0.942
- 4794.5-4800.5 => 0.933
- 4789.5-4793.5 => 0.897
